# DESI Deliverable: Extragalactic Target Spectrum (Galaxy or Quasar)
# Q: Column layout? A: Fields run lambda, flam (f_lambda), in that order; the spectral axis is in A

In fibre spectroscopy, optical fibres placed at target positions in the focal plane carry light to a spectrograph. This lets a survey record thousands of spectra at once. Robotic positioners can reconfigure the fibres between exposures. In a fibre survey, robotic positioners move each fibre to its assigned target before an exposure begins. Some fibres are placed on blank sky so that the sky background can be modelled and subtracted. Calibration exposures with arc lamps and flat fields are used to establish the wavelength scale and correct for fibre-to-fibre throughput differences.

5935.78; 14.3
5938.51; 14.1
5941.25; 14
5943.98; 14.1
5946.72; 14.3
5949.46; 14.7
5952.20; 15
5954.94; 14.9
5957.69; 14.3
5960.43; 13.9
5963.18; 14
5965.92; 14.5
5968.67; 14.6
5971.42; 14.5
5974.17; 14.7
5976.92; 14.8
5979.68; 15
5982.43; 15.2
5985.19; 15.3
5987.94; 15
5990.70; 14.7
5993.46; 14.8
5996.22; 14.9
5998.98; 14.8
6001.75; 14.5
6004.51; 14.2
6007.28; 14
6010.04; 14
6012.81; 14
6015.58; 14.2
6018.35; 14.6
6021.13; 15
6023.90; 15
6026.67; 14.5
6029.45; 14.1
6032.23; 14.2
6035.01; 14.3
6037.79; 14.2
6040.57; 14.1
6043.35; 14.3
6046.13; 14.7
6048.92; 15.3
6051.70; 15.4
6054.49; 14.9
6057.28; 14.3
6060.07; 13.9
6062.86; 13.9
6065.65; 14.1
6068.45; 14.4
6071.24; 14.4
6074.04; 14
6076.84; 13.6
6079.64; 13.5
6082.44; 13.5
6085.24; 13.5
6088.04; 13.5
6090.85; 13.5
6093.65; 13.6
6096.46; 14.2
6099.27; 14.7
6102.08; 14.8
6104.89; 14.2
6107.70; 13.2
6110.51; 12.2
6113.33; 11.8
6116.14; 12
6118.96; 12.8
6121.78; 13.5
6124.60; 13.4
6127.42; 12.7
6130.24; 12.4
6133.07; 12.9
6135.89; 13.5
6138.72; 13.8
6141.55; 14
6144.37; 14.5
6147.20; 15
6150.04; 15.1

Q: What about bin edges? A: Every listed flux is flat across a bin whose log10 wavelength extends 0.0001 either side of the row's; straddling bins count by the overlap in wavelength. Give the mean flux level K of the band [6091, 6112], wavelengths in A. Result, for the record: 13.8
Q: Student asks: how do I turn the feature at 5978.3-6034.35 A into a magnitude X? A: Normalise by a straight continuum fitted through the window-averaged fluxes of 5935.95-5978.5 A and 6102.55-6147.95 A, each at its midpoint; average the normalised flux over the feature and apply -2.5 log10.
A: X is -0.039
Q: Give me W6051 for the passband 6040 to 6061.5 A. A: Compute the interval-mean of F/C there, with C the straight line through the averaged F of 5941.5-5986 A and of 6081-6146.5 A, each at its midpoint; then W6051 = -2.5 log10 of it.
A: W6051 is -0.06 mag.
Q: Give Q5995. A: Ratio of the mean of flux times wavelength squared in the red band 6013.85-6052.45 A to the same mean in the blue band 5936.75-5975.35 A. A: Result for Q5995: 1.04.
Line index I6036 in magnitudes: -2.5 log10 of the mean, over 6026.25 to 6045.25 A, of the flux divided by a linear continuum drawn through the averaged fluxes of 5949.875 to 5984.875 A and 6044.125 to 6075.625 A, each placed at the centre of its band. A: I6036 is 0.02 mag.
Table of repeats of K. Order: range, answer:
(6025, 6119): 13.9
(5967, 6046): 14.6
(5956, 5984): 14.6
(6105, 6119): 12.5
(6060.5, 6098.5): 13.8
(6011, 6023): 14.5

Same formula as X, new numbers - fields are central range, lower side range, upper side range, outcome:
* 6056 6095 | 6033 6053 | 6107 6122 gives -0.02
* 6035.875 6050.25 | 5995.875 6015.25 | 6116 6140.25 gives -0.05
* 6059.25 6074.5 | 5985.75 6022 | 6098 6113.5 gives -0.01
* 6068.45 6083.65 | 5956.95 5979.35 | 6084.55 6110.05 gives 0.01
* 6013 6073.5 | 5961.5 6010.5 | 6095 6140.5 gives -0.03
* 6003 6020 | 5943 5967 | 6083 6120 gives -0.01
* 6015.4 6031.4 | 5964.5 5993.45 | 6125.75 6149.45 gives -0.01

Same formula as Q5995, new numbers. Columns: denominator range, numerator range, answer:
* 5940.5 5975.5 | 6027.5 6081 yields 1.02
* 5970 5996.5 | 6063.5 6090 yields 0.96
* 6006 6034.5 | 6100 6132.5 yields 0.94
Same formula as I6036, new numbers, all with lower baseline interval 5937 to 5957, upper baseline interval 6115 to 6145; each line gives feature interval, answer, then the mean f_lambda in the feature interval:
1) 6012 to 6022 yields -0.036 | 14.4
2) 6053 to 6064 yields -0.045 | 14.3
